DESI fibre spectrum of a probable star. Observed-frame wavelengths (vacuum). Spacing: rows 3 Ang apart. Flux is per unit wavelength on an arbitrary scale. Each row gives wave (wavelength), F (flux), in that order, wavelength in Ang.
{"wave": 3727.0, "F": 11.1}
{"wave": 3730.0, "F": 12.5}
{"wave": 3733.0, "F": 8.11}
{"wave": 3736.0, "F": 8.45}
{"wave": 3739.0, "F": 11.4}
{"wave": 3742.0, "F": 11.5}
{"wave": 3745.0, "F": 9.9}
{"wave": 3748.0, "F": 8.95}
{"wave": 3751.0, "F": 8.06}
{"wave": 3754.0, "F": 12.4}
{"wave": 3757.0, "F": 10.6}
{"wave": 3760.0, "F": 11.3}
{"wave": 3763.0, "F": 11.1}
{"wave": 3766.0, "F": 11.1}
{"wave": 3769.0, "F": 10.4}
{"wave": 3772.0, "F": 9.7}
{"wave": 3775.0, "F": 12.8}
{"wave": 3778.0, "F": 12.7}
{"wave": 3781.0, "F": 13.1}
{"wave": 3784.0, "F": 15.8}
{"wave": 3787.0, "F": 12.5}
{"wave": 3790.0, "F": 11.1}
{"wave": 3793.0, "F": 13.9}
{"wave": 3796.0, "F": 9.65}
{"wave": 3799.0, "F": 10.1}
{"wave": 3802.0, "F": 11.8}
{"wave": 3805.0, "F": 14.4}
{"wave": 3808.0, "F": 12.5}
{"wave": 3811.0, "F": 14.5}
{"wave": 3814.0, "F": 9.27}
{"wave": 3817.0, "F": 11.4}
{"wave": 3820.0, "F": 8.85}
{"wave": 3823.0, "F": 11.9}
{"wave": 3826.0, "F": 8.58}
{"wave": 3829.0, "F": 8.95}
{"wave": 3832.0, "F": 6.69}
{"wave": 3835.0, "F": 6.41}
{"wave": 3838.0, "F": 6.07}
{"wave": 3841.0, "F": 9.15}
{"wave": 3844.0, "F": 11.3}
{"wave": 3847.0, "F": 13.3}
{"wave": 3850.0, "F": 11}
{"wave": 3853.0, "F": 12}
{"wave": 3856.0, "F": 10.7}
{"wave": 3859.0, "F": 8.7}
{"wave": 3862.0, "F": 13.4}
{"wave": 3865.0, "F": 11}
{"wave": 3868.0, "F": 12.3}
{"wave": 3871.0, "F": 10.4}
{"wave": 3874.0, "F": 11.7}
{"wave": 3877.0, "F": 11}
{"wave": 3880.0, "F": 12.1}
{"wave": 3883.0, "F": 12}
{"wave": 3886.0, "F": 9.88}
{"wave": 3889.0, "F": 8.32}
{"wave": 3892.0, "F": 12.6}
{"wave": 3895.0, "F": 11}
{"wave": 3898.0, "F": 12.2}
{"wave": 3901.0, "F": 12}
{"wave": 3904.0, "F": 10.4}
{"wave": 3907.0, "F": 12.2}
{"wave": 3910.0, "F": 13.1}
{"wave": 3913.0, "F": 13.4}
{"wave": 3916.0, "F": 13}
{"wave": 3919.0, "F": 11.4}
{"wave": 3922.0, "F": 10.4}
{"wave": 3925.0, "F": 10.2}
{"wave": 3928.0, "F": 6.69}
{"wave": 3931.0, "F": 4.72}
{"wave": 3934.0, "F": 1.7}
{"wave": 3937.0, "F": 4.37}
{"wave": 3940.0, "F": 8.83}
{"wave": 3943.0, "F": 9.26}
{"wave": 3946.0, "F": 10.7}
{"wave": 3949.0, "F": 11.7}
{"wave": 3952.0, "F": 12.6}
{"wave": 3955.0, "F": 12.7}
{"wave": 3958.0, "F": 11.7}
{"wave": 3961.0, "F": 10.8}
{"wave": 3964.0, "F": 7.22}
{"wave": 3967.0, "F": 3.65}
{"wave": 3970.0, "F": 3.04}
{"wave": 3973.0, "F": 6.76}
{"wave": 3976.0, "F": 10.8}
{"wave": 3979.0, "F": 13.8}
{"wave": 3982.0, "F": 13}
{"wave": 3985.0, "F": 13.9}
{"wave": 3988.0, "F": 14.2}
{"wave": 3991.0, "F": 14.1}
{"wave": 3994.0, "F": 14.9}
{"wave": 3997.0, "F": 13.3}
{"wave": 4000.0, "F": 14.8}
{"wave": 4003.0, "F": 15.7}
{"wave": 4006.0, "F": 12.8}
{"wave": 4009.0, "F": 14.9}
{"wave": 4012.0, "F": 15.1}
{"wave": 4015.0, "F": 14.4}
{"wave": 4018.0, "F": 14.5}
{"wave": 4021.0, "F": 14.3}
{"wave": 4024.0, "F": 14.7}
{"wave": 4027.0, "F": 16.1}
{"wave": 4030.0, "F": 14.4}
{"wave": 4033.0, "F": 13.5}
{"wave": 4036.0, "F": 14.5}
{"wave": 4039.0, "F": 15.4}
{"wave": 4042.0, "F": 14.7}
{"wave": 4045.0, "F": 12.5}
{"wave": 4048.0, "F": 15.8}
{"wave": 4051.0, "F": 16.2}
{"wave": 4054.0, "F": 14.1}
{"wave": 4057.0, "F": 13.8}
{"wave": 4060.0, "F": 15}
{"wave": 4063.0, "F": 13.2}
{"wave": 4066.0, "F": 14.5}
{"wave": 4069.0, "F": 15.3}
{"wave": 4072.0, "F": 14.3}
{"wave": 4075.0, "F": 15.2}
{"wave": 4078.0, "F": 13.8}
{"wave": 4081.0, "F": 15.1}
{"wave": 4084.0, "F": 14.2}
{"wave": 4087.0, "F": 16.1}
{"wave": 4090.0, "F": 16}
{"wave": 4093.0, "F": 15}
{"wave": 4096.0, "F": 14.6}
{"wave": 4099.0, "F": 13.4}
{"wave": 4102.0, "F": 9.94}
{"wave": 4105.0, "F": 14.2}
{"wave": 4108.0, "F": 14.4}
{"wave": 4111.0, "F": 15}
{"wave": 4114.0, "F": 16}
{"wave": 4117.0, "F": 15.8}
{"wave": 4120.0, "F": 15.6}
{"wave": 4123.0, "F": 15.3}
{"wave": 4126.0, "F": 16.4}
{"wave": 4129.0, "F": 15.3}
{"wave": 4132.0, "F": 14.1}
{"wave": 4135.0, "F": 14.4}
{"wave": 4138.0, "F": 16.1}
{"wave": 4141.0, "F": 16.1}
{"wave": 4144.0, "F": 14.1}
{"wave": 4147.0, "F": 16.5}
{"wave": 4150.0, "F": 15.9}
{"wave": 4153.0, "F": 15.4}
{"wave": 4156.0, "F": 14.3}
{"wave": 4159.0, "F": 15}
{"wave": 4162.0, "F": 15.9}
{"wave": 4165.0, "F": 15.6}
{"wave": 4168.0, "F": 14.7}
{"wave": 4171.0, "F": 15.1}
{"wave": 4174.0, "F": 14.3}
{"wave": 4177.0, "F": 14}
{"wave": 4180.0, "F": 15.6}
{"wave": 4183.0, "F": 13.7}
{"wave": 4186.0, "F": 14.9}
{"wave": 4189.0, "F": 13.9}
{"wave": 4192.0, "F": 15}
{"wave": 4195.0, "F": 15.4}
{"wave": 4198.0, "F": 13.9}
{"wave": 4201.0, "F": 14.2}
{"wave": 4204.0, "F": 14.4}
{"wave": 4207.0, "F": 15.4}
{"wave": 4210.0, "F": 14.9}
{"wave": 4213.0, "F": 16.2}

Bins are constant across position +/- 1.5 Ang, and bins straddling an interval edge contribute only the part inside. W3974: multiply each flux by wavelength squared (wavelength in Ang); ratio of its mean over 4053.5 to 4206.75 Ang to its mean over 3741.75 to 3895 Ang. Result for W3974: 1.6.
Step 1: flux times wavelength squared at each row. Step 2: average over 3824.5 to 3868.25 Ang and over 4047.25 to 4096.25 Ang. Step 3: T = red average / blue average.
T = 1.68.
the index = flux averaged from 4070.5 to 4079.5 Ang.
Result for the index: 14.4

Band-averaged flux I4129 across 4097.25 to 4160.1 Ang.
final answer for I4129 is 14.9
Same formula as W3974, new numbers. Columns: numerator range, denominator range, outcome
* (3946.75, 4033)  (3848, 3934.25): 1.22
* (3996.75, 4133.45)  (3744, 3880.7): 1.52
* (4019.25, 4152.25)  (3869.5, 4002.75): 1.50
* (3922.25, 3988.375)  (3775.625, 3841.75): 0.90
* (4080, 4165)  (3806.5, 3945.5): 1.66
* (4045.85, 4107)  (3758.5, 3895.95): 1.49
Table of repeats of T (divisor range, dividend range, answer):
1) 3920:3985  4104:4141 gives 1.86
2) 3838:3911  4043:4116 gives 1.43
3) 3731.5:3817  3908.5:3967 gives 0.92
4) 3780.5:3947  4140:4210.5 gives 1.65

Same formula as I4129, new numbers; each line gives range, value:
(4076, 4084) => 14.4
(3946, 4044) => 12.7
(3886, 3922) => 11.6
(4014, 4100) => 14.7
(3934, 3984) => 9.25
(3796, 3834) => 10.6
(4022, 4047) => 14.5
